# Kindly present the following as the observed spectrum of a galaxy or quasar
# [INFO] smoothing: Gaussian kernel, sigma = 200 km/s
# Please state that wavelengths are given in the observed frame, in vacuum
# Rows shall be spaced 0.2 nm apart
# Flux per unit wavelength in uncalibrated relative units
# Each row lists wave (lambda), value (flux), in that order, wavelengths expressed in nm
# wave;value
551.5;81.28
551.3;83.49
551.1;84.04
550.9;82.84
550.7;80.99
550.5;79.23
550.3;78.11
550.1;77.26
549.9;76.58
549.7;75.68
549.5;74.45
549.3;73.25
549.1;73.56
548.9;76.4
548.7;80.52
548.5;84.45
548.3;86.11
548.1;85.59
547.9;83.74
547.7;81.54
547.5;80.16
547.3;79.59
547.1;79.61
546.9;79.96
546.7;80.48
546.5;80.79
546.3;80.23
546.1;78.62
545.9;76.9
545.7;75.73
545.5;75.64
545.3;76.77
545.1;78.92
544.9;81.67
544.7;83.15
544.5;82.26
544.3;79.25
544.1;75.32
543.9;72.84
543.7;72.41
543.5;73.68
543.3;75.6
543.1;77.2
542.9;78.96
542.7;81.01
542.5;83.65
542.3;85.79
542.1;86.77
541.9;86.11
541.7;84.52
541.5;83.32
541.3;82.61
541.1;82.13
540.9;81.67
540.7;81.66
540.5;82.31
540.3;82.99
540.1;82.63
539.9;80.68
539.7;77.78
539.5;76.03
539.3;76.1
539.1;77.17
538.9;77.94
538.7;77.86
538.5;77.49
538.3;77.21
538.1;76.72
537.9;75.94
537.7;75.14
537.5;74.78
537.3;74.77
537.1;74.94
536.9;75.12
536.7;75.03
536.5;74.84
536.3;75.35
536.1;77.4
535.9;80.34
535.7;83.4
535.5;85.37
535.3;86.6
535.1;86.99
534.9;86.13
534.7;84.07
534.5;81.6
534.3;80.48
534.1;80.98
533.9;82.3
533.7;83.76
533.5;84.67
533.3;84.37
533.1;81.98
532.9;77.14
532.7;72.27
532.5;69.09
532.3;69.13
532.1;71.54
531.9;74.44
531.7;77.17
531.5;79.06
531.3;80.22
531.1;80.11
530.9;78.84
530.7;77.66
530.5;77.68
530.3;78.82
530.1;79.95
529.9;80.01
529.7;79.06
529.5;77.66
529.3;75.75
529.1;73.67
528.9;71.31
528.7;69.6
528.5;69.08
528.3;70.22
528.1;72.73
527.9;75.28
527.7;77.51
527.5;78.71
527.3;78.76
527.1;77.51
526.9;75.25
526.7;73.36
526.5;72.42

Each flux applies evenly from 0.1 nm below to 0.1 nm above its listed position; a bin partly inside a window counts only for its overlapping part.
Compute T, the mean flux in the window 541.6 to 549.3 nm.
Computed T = 79.8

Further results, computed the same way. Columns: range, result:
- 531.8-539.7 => 78.4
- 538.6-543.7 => 80.5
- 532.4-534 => 79.4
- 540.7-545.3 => 80.4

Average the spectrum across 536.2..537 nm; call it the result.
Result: 75.1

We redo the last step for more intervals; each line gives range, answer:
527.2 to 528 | 77.6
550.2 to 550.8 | 79.4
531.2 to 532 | 77.7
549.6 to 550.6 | 77.4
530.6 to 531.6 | 79.2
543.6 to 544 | 72.6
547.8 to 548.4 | 85.1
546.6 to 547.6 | 80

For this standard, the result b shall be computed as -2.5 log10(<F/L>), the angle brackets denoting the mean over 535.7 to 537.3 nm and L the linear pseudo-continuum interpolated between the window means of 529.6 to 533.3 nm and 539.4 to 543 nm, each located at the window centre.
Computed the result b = 0.05 mag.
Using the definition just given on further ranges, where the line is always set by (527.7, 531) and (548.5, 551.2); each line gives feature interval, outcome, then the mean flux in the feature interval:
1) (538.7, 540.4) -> -0.03 mag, 78.9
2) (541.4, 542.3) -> -0.11 mag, 85.2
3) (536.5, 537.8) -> 0.02 mag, 75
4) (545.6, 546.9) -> -0.02 mag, 78.9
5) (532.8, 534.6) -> -0.08 mag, 81.9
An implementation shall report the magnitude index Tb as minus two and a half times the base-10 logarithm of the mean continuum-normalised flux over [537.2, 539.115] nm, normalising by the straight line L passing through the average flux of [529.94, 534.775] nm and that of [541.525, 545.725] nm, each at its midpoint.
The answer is 0.037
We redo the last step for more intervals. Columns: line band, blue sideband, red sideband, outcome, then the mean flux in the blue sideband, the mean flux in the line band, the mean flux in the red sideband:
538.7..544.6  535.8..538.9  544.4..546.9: -0.03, 76.3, 80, 79.3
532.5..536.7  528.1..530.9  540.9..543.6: -0.04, 75.4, 81.1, 81.6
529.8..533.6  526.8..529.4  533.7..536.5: 0.01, 74.3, 77.6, 82.2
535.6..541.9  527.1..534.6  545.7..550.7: -0.01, 77.1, 78.7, 79.2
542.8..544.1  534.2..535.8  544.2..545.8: 0.07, 84.3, 75.1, 79.2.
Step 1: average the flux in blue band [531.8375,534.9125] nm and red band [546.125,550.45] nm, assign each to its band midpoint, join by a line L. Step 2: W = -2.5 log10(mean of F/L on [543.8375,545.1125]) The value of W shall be 0.00 mag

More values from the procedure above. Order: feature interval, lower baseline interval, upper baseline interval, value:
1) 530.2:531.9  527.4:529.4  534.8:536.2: -0.02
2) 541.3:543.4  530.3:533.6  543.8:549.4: -0.05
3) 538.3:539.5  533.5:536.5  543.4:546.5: 0.05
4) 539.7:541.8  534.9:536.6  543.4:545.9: -0.04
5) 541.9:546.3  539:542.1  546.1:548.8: 0.04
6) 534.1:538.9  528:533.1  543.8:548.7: -0.03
